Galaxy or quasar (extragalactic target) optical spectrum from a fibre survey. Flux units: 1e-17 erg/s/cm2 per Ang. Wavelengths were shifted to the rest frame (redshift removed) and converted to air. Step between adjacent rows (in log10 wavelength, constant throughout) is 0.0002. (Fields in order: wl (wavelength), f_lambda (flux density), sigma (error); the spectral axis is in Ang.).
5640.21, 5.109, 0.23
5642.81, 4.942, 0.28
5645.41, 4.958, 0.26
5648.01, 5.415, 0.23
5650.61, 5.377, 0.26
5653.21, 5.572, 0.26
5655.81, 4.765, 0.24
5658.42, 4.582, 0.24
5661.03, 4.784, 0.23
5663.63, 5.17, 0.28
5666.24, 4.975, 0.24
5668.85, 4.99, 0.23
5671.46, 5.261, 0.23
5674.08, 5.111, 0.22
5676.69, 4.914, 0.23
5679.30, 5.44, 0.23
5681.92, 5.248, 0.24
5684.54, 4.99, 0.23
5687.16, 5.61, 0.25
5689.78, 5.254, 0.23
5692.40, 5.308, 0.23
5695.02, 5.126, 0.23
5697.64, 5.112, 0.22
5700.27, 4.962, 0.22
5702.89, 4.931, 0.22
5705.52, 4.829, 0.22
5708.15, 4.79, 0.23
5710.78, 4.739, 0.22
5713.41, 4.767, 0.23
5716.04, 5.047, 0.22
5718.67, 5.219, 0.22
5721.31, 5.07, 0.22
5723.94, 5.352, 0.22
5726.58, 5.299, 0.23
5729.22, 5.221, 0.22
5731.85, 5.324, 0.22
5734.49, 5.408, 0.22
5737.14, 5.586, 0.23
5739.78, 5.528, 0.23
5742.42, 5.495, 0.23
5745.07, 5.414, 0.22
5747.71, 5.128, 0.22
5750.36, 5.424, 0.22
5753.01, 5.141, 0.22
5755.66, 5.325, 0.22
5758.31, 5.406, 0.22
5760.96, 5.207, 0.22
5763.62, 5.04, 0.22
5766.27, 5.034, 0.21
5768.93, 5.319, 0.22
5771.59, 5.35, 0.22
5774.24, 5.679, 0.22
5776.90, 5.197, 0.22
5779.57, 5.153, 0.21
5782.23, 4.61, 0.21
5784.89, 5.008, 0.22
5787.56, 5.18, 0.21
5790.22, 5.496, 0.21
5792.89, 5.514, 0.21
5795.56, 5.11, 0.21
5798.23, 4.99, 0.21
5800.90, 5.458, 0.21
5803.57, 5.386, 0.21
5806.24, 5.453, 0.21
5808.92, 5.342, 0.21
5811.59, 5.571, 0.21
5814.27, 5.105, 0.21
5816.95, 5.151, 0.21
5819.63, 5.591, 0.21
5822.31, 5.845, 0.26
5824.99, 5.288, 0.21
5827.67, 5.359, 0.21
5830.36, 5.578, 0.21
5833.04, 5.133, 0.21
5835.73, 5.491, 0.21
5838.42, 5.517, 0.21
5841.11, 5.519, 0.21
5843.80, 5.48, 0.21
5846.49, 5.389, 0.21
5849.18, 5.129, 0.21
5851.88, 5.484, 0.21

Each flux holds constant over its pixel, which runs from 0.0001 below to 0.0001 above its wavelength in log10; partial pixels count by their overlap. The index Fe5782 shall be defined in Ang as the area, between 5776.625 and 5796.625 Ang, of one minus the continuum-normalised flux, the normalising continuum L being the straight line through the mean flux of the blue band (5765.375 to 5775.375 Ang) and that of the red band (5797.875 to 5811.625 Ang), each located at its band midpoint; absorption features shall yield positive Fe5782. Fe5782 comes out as 0.77 Ang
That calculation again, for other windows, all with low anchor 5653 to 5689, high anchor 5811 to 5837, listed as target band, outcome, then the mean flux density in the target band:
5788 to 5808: 0.1 Ang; 5.34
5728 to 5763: -0.7 Ang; 5.35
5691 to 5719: 1.0 Ang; 4.98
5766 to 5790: 0.5 Ang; 5.19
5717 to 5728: -0.1 Ang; 5.23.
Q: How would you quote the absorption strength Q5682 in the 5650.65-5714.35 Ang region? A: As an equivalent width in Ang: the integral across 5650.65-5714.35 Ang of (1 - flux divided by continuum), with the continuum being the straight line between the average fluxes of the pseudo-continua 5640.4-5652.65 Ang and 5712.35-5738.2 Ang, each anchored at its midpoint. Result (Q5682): 1.8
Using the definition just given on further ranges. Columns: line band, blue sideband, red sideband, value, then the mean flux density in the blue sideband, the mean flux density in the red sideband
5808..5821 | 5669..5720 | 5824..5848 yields 0.0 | 5.08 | 5.42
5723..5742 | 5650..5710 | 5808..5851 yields -0.7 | 5.08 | 5.41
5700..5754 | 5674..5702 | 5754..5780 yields 0.5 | 5.19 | 5.27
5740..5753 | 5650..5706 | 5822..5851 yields -0.3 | 5.11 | 5.42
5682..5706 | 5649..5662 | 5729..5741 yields 0.4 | 5.03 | 5.43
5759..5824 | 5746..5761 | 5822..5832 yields 1.2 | 5.28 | 5.47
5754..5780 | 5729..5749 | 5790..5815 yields 0.5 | 5.4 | 5.34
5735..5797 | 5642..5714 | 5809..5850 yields -0.1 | 5.07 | 5.41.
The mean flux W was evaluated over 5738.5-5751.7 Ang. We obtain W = 5.4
